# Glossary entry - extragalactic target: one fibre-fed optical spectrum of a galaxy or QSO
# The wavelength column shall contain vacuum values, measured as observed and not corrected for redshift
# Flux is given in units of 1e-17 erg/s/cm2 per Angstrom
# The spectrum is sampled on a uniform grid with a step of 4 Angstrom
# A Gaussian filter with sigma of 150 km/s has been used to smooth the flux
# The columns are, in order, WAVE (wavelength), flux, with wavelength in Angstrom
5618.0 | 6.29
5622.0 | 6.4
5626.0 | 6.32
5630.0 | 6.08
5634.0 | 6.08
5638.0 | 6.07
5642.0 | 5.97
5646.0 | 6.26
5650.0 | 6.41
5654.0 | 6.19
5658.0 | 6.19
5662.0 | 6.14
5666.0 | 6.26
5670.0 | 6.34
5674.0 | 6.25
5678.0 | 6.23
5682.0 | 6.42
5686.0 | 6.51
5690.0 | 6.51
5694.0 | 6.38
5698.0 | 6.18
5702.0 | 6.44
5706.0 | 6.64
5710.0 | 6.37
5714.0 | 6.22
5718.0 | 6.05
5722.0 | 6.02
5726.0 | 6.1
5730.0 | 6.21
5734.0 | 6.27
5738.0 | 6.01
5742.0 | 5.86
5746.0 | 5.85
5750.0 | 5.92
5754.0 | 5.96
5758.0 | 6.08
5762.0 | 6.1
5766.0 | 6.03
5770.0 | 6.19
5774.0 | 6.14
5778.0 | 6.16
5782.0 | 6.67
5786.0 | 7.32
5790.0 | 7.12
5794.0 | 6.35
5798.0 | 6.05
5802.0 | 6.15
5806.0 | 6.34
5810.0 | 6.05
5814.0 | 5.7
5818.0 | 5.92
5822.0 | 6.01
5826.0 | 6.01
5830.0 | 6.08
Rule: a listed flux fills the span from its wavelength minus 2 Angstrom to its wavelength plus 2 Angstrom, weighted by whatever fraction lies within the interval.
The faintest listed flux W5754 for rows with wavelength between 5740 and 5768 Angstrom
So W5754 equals 5.85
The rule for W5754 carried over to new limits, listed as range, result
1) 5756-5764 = 6.08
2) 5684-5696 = 6.38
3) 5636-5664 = 5.97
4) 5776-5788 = 6.16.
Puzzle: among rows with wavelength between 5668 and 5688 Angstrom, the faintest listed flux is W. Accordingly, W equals 6.23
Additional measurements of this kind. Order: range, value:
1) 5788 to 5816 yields 5.7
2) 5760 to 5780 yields 6.03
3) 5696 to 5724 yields 6.02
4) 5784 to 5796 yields 6.35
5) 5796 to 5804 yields 6.05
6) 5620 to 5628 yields 6.32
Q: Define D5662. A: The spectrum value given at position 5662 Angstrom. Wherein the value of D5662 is 6.14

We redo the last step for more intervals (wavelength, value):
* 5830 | 6.08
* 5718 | 6.05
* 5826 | 6.01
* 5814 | 5.7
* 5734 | 6.27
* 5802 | 6.15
